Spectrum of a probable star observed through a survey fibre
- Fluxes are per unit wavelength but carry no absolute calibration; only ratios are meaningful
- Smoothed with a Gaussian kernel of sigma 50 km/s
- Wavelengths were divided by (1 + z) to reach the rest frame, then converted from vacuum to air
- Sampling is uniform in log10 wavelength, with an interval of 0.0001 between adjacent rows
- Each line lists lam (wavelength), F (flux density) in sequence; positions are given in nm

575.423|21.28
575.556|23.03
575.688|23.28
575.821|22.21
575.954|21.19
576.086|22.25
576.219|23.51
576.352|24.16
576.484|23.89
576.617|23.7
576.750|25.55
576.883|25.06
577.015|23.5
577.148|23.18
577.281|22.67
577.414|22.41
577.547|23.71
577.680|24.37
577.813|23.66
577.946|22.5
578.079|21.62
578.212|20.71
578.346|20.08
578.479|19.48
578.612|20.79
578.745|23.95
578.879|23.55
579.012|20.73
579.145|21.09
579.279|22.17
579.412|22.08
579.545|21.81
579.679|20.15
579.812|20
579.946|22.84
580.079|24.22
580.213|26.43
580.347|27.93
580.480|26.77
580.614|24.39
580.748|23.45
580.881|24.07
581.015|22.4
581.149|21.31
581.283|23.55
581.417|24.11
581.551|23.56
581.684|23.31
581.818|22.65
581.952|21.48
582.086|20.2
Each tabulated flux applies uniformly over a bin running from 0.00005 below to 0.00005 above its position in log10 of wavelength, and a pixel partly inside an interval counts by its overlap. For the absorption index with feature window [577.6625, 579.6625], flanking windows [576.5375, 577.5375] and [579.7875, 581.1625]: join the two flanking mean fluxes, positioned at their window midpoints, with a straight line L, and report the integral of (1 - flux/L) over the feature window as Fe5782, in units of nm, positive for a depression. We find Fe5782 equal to 0.18 nm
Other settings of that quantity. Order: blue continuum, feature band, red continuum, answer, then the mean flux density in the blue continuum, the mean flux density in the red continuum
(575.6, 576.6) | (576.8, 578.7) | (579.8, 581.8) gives 0.07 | 23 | 24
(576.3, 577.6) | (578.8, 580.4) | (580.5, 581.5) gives 0.06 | 23.8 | 23.5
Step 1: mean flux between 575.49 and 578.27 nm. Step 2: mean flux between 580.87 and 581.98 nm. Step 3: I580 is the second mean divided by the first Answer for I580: 1.0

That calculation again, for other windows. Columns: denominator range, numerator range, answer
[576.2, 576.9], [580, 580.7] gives 1.06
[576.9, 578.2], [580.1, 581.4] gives 1.06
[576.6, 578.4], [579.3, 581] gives 1.02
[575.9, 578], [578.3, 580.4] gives 0.95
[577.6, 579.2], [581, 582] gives 1.04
